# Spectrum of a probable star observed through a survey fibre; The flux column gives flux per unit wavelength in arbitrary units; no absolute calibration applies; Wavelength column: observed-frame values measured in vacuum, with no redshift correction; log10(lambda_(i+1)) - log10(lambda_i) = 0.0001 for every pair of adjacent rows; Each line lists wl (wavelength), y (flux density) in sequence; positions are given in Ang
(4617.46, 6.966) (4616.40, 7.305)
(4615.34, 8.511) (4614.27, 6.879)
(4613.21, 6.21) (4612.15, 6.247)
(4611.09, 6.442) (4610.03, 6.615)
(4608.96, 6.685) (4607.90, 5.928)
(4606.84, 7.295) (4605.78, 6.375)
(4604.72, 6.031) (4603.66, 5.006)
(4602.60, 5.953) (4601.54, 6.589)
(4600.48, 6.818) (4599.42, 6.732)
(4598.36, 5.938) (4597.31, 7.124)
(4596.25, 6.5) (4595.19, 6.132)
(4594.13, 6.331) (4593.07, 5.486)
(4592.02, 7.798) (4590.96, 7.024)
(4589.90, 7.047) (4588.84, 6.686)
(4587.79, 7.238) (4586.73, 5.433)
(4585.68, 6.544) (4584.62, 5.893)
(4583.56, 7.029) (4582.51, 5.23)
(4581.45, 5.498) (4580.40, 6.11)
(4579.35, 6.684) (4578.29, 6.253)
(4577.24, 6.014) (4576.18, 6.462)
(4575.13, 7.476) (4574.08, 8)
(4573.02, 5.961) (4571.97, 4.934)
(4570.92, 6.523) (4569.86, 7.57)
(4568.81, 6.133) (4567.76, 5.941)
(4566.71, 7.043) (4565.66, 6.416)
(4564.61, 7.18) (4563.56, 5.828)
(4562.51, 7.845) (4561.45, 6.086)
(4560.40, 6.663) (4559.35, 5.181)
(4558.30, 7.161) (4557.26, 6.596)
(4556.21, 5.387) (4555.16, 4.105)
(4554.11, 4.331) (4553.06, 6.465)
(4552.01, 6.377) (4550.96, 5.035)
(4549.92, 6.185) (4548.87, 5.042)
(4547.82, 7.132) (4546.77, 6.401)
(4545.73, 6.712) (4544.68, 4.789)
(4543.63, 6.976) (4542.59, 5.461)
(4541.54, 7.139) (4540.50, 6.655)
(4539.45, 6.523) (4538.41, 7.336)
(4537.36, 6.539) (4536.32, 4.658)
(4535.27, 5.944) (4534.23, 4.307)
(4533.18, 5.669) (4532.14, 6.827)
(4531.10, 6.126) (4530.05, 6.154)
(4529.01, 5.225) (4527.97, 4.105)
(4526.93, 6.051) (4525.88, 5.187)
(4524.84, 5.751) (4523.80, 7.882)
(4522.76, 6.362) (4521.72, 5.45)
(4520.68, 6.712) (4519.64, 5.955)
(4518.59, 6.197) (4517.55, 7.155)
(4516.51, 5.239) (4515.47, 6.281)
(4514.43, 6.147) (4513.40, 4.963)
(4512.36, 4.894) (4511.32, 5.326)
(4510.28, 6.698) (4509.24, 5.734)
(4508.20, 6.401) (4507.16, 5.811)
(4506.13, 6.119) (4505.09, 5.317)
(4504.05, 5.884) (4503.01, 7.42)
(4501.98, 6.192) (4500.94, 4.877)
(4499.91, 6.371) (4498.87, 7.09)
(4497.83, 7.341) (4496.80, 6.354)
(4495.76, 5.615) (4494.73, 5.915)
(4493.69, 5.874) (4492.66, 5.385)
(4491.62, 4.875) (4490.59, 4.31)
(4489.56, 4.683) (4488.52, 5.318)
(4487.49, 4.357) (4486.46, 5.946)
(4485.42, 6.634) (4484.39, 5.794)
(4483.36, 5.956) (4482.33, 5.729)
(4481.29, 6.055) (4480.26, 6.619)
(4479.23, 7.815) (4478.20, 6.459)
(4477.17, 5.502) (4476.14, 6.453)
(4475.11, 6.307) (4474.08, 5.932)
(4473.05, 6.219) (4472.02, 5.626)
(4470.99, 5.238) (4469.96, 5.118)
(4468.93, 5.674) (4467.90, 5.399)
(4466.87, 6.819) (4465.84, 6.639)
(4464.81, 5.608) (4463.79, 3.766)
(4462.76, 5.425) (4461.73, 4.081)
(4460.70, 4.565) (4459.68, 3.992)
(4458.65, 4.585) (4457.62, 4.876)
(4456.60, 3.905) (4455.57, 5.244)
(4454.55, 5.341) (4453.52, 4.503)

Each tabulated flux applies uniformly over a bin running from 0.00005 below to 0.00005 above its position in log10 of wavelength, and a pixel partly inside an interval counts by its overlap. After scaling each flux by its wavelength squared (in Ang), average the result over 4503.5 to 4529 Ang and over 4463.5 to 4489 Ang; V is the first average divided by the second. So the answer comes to 1.02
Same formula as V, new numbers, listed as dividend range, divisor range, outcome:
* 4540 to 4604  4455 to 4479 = 1.22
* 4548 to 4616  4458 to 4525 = 1.14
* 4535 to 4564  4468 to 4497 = 1.09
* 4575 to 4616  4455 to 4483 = 1.23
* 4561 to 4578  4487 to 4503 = 1.19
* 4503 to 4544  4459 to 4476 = 1.13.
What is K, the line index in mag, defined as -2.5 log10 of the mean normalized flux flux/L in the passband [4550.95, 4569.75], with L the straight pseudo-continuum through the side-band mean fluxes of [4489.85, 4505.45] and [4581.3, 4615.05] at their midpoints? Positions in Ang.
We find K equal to 0.01 mag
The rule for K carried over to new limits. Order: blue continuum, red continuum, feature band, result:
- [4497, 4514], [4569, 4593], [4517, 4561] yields 0.04 mag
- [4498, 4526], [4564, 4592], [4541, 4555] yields 0.06 mag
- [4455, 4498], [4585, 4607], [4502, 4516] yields -0.02 mag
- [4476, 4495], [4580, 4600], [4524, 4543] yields 0.03 mag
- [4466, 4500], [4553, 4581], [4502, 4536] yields 0.03 mag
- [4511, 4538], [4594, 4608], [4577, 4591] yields -0.01 mag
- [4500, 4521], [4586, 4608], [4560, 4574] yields -0.04 mag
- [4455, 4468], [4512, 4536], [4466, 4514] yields -0.10 mag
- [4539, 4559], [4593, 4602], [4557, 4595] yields -0.04 mag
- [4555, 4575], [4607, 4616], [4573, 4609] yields 0.02 mag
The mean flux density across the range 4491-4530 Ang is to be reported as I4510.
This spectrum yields 5.95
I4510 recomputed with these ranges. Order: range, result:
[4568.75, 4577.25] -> 6.62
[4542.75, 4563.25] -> 6.01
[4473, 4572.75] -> 6.02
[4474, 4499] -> 5.92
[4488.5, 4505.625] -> 5.83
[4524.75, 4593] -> 6.19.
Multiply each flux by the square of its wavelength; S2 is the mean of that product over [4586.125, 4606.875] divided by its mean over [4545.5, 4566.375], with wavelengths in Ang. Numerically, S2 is 1.08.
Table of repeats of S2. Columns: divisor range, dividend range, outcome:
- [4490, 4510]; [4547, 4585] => 1.08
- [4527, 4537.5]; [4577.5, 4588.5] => 1.14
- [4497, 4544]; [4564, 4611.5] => 1.10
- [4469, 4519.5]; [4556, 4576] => 1.14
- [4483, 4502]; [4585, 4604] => 1.18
